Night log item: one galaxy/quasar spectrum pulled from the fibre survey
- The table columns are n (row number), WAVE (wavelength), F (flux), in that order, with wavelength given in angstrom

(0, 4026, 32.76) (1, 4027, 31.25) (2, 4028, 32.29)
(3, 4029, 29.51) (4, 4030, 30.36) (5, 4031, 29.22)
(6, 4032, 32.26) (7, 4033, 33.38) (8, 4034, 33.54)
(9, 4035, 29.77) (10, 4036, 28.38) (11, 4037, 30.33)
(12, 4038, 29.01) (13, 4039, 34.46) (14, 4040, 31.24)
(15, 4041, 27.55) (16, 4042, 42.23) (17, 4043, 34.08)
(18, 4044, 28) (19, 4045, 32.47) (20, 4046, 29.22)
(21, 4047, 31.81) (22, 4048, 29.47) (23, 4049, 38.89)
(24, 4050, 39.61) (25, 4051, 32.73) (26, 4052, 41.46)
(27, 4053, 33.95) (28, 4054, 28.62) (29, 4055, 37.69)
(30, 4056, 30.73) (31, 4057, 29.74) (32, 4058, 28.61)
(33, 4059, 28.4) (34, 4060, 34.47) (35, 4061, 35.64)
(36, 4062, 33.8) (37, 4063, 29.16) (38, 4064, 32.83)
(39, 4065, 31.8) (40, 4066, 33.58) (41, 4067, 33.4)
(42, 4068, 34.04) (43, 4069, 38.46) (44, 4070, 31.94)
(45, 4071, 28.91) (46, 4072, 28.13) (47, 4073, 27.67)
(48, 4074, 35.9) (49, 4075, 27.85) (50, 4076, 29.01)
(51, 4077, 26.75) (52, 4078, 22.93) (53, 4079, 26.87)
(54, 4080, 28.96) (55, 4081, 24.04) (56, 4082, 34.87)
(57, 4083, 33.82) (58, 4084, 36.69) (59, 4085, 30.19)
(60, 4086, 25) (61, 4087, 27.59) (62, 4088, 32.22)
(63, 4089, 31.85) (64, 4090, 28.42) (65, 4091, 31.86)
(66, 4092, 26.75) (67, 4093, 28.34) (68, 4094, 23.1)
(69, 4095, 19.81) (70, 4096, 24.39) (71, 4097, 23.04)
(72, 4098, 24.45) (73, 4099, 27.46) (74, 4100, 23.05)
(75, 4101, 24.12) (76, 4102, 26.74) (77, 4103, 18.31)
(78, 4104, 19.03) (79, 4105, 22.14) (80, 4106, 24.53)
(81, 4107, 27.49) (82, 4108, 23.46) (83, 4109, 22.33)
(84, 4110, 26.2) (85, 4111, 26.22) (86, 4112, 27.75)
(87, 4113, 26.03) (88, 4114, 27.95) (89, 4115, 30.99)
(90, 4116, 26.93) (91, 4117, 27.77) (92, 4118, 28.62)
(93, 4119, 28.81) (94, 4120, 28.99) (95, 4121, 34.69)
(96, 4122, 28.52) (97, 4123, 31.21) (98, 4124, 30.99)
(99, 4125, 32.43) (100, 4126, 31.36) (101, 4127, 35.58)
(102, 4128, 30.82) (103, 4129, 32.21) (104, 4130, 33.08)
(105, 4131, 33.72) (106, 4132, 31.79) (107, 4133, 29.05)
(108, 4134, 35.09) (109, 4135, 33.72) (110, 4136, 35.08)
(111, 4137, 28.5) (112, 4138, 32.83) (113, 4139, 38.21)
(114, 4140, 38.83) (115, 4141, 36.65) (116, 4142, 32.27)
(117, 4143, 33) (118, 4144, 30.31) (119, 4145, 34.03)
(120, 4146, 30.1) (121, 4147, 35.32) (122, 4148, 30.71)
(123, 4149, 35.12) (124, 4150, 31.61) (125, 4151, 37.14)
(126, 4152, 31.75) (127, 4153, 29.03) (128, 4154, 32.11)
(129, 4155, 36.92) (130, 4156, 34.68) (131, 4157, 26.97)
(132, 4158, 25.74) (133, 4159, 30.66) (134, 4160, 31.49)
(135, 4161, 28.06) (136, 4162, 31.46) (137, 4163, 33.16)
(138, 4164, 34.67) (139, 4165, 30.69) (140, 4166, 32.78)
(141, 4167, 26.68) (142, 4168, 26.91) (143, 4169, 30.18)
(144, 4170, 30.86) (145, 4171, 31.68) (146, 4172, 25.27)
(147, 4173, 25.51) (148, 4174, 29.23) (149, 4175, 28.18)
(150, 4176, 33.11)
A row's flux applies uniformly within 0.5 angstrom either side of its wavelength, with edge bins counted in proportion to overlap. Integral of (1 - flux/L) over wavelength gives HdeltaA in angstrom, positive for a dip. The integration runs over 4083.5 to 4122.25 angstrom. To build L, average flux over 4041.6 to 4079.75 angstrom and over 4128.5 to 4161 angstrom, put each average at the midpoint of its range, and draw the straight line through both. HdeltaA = 6.8 angstrom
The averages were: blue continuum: 32.1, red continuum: 32.7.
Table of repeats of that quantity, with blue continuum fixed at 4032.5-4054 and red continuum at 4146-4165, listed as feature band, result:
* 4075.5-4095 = 2.3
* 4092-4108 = 4.2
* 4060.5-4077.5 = 0.5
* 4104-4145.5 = 2.4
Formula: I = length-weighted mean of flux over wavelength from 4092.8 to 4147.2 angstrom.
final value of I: 29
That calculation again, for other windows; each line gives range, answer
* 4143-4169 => 31.5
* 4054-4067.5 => 32.2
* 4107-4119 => 26.9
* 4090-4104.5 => 24.5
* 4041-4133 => 29.7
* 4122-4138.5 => 32.2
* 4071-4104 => 27.4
